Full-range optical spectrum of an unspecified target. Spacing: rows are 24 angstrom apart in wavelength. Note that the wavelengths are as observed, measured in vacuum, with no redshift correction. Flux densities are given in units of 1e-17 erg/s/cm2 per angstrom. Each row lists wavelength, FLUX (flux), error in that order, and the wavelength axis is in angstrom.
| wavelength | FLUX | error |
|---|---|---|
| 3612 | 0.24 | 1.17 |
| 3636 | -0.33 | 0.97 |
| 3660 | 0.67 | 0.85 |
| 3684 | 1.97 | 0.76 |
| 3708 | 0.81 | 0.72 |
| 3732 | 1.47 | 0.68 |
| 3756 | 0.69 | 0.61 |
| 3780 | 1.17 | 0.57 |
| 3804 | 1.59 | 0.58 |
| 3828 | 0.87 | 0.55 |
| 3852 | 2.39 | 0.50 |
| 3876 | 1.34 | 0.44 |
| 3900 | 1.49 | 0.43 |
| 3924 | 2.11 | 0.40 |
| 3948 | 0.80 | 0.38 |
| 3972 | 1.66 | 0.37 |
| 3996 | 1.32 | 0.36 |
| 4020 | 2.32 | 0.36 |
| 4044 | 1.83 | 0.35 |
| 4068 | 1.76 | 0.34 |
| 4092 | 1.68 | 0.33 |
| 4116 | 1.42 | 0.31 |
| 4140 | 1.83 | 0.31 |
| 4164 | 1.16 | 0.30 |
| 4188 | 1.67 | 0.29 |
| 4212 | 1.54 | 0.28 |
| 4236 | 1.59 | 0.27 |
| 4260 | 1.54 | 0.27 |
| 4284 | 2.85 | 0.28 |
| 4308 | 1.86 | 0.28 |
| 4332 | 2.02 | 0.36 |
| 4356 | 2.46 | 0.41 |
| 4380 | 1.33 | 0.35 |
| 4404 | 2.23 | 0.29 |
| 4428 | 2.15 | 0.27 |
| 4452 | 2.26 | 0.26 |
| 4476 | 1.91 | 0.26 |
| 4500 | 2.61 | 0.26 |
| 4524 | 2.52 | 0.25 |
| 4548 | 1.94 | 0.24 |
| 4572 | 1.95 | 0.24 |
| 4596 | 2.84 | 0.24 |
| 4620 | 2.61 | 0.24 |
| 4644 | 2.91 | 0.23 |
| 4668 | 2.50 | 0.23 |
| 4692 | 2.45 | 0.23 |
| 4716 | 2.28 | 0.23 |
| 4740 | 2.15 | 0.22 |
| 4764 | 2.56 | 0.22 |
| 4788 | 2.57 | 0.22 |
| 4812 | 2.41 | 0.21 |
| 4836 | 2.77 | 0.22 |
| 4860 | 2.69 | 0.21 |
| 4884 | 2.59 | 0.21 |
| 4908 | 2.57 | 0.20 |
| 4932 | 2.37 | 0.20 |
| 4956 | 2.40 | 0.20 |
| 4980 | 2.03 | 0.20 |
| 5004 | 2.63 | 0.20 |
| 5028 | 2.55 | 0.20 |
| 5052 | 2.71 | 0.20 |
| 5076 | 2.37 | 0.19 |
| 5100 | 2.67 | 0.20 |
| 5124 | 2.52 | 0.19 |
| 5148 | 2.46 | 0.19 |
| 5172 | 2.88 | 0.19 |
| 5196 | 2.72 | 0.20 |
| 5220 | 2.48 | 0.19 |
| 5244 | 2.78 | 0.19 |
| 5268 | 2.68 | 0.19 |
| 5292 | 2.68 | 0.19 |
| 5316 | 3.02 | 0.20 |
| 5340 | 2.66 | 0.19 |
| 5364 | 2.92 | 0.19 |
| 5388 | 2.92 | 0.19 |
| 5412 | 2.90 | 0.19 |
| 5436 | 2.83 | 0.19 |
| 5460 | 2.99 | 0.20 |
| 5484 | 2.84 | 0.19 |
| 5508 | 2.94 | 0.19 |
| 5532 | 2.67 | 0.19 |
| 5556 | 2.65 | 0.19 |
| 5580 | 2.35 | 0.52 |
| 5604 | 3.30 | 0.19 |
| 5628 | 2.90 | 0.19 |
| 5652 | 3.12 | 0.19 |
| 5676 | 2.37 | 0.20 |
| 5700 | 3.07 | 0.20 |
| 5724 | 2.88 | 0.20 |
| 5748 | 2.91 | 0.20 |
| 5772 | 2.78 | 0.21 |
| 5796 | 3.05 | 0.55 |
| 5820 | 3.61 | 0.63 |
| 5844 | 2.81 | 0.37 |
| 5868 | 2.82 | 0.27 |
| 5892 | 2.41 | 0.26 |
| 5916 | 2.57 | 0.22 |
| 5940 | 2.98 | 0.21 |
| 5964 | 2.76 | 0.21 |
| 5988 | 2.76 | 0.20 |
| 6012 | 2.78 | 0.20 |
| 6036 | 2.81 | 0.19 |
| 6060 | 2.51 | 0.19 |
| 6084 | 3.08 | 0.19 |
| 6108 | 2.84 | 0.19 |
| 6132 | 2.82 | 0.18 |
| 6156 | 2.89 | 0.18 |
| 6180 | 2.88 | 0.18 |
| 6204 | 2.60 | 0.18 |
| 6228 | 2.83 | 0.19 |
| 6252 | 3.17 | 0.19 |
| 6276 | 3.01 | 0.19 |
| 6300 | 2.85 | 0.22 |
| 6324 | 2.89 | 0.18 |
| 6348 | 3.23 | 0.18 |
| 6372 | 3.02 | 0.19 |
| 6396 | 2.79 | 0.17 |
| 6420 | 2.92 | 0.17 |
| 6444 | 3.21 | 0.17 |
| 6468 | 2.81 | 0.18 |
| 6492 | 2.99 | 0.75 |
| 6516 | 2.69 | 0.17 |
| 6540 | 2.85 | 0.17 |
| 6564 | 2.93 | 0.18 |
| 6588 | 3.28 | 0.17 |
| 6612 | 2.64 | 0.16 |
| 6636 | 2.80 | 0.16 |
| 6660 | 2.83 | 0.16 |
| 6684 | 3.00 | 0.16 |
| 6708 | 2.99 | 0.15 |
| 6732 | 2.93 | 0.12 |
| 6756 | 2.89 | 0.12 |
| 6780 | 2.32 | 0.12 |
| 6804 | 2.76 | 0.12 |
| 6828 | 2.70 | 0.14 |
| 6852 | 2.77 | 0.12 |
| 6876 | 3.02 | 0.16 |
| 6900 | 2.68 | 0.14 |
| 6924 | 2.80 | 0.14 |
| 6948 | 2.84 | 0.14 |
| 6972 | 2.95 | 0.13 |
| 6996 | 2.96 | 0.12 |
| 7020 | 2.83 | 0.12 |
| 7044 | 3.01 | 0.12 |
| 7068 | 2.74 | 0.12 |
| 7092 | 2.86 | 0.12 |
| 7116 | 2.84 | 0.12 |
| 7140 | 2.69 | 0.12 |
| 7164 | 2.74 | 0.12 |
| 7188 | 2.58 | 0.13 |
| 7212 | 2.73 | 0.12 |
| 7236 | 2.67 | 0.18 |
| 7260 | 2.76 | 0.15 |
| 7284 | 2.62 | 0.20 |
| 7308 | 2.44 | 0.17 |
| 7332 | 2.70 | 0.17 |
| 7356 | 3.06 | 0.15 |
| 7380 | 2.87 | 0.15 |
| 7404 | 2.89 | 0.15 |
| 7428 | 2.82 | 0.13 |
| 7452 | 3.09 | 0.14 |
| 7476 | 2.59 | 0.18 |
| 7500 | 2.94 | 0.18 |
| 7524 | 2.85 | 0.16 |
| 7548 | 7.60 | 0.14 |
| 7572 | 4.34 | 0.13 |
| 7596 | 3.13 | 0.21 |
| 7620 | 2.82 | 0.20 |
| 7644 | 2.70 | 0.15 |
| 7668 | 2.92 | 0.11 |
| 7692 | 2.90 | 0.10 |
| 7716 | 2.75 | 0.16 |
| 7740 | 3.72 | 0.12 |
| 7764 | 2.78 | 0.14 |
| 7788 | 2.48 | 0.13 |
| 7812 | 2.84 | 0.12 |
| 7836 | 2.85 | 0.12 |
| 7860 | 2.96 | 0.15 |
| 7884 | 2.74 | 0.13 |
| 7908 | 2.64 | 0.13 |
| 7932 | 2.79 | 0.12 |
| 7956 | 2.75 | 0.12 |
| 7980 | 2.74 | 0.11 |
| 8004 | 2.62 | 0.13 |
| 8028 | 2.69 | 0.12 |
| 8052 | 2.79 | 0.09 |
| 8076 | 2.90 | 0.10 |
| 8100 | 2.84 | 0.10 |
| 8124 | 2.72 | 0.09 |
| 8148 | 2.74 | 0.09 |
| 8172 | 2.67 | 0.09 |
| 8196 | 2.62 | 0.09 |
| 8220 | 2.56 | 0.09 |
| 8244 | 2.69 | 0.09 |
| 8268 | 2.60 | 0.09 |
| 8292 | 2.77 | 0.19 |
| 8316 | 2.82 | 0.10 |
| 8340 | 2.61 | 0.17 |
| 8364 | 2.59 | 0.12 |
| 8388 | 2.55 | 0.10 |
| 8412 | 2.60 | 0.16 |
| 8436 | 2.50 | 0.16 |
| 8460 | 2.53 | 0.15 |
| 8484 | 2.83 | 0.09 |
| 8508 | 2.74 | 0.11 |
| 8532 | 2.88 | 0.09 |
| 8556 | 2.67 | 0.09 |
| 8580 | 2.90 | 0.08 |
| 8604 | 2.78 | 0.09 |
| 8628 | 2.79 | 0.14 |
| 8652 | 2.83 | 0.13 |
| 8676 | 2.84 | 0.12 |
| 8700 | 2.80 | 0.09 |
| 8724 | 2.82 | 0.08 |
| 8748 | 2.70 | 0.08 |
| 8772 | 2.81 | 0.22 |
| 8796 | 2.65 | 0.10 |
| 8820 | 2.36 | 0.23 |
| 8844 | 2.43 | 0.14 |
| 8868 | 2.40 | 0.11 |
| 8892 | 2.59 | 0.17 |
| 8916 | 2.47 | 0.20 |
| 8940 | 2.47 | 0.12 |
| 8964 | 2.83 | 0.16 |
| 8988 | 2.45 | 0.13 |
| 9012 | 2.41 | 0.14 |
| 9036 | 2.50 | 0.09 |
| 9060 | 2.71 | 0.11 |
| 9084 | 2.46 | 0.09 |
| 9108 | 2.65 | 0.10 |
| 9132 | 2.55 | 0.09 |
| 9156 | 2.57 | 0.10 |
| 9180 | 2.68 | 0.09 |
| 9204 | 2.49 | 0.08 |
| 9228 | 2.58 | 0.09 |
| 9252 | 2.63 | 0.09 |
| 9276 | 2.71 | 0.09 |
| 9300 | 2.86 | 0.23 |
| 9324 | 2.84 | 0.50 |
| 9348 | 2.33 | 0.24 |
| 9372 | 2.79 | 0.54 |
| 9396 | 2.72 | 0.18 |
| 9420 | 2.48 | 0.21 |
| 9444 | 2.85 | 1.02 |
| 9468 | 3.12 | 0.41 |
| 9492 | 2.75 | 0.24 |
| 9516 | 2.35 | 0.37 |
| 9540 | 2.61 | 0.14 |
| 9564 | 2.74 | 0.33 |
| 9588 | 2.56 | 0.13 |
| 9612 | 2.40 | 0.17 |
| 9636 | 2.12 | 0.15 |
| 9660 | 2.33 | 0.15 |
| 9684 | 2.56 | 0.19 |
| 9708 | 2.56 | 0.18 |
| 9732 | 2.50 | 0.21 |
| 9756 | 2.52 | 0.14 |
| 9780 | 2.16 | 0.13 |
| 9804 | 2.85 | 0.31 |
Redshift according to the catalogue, 0.151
